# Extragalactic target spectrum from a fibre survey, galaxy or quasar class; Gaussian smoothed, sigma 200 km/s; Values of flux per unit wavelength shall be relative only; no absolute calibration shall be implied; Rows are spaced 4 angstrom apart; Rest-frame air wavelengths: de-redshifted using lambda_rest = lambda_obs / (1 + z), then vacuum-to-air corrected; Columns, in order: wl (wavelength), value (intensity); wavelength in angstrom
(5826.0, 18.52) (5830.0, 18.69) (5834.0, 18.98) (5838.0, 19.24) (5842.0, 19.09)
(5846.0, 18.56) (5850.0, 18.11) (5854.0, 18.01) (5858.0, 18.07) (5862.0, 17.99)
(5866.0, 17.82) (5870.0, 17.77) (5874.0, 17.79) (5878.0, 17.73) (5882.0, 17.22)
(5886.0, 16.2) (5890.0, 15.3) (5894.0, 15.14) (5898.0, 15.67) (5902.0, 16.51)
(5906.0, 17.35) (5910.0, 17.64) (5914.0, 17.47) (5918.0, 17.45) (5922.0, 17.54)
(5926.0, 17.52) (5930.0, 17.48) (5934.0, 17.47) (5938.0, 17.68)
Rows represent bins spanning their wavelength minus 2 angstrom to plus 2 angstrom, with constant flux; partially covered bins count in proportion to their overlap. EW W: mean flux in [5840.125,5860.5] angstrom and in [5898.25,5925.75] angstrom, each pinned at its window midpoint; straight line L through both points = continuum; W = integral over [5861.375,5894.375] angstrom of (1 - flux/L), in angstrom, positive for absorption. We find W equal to 1.5 angstrom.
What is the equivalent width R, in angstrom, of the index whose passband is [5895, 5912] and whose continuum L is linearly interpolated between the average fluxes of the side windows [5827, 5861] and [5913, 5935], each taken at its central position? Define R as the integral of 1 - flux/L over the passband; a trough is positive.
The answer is 1.0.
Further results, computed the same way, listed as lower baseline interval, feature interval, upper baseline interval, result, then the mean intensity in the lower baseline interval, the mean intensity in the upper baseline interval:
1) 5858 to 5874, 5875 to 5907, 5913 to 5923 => 2.33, 17.9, 17.5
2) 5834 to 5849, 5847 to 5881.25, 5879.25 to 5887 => -0.21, 18.9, 16.9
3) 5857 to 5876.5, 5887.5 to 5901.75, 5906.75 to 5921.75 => 1.71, 17.9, 17.5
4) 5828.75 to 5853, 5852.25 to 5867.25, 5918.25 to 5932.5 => 0.40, 18.7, 17.5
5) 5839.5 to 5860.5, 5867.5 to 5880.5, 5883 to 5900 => -0.72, 18.4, 15.7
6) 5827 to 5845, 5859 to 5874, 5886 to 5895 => -0.78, 18.9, 15.4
